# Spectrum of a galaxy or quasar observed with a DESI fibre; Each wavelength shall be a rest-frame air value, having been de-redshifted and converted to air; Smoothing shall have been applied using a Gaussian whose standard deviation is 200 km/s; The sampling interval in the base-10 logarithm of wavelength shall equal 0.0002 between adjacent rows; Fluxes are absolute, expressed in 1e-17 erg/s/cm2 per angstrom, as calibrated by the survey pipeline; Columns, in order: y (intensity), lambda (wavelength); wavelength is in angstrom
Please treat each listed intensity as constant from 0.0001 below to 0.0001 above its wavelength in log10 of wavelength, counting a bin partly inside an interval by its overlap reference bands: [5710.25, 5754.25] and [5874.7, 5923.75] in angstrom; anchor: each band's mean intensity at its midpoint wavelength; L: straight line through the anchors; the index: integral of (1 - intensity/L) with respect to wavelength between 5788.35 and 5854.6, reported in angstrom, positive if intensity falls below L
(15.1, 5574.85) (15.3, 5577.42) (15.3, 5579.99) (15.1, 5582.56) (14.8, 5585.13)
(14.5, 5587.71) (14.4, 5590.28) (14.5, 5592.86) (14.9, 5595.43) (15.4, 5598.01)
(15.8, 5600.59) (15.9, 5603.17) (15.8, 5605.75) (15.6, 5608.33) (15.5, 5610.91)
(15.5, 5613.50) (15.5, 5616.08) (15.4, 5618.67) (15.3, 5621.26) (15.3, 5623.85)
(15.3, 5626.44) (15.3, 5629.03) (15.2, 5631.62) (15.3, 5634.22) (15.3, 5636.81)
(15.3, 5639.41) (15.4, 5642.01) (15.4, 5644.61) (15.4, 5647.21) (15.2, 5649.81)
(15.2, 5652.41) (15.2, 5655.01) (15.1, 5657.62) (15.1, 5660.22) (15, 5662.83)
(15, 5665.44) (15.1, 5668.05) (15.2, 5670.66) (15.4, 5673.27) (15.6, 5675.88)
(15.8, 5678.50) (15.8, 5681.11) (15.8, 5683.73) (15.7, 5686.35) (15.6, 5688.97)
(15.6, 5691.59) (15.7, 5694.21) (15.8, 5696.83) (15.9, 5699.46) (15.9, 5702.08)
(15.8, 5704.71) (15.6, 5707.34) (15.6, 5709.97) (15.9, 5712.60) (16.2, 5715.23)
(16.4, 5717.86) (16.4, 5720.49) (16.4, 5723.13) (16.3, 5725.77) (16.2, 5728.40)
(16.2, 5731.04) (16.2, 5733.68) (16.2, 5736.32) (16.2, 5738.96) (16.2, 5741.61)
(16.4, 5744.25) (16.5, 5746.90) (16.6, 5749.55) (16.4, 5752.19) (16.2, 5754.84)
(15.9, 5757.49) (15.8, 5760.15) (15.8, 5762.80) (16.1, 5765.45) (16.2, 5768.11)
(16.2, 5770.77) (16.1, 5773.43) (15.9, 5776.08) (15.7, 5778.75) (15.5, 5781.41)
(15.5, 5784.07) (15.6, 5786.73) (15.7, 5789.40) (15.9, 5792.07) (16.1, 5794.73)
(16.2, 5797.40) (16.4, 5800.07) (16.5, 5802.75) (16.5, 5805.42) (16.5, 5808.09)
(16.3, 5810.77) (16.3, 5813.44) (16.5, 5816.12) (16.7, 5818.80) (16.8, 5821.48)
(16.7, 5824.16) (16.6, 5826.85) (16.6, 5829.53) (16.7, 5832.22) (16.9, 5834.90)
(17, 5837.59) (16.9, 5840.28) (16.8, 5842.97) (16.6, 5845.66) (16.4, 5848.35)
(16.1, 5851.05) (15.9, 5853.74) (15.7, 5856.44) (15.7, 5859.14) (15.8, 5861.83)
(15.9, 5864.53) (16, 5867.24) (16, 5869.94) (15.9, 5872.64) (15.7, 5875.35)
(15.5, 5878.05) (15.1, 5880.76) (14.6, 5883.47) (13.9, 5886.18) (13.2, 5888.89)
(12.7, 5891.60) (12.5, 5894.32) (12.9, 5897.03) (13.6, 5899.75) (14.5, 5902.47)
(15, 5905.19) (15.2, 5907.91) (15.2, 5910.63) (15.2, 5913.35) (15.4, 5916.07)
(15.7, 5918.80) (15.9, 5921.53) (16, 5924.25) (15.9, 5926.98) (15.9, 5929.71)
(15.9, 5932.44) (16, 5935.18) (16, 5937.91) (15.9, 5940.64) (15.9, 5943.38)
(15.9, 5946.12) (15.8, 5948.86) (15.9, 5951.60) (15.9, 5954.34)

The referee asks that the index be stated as -4.8 angstrom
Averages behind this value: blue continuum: 16.3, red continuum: 14.6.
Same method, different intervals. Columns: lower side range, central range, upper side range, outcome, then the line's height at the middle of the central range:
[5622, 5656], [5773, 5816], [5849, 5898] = -2.8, 15.1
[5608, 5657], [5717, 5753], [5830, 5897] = -2.1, 15.4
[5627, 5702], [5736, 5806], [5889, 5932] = -4.4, 15.1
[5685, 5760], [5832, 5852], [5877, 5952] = -1.6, 15.4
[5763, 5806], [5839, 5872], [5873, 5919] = -2.5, 15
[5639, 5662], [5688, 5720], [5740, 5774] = -0.3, 15.7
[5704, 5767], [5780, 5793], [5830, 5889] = 0.3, 16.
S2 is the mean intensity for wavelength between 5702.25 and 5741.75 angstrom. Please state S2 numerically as 16.1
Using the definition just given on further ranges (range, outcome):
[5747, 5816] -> 16.1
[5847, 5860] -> 16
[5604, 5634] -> 15.4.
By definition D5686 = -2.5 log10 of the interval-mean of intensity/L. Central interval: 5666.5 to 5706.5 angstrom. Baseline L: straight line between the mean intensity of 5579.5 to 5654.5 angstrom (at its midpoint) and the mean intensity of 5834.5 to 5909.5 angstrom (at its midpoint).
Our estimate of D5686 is -0.03 mag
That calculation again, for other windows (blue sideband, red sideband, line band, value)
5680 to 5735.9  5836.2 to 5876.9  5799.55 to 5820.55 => -0.025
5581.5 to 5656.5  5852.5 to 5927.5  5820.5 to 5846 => -0.116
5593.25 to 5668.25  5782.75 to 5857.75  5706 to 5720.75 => -0.014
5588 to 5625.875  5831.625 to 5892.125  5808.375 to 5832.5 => -0.061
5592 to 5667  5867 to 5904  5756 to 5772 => -0.082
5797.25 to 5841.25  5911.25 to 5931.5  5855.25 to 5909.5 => 0.091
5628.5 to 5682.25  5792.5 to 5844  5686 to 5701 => -0.009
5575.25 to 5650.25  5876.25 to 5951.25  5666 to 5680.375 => -0.014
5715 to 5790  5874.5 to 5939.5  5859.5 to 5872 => -0.048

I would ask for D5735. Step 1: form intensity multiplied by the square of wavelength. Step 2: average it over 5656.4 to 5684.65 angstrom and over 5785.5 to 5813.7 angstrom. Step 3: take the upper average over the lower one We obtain 1.10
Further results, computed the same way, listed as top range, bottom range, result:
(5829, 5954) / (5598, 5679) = 1.10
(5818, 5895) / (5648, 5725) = 1.07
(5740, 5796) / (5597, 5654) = 1.09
